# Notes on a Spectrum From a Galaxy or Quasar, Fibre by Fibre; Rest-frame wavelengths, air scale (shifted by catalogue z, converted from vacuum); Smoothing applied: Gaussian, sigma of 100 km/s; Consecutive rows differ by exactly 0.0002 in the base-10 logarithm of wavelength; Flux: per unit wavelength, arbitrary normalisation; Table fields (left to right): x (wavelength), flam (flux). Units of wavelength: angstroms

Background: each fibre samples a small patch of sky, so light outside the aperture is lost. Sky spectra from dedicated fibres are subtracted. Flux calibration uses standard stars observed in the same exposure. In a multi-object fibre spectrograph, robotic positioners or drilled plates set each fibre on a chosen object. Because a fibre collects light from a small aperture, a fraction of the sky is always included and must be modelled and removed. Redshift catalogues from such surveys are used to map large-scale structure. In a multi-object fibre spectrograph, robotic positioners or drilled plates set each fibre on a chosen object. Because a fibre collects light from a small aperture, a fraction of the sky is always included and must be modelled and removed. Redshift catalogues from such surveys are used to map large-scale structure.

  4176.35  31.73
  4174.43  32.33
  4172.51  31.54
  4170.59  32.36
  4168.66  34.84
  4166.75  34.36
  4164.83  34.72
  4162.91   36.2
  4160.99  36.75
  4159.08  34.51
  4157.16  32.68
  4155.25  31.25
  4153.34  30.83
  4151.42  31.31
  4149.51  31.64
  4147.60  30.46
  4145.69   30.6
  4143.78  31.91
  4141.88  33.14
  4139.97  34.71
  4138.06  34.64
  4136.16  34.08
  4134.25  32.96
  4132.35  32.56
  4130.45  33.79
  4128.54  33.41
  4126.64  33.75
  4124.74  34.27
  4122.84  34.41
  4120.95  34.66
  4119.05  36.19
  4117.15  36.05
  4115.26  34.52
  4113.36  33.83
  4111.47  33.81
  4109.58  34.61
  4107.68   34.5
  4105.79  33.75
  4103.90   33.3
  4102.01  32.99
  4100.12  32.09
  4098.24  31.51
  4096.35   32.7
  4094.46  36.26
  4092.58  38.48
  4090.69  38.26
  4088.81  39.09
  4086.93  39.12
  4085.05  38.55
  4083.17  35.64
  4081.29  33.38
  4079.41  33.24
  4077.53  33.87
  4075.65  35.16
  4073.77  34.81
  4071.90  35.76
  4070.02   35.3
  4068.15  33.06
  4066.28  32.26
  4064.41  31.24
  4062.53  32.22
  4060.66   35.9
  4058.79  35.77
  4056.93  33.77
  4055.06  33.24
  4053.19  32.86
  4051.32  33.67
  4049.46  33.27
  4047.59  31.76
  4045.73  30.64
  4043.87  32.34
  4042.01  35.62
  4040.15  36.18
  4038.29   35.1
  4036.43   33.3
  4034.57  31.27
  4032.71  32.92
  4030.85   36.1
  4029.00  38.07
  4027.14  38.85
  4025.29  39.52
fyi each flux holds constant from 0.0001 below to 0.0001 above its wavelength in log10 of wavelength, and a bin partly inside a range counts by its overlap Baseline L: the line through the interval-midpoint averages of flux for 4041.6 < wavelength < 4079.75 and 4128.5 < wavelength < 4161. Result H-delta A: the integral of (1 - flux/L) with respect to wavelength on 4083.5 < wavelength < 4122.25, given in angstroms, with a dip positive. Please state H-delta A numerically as -2.4 angstroms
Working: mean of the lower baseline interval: 33.6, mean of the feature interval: 35.2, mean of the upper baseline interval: 32.7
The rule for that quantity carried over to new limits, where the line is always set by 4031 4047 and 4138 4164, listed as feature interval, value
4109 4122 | -0.69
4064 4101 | -1.99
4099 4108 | -0.02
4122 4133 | -0.24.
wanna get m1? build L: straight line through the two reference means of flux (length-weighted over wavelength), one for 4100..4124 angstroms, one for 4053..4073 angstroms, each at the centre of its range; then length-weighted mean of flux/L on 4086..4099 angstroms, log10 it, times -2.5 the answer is -0.076 mag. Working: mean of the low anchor 33.8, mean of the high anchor 34.3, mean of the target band 36.5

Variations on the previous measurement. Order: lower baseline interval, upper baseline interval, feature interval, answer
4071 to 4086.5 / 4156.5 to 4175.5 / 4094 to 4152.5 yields 0.04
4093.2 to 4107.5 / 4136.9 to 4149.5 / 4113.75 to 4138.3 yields -0.04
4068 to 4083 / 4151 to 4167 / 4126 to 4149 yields 0.03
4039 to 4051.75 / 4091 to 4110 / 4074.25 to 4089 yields -0.06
